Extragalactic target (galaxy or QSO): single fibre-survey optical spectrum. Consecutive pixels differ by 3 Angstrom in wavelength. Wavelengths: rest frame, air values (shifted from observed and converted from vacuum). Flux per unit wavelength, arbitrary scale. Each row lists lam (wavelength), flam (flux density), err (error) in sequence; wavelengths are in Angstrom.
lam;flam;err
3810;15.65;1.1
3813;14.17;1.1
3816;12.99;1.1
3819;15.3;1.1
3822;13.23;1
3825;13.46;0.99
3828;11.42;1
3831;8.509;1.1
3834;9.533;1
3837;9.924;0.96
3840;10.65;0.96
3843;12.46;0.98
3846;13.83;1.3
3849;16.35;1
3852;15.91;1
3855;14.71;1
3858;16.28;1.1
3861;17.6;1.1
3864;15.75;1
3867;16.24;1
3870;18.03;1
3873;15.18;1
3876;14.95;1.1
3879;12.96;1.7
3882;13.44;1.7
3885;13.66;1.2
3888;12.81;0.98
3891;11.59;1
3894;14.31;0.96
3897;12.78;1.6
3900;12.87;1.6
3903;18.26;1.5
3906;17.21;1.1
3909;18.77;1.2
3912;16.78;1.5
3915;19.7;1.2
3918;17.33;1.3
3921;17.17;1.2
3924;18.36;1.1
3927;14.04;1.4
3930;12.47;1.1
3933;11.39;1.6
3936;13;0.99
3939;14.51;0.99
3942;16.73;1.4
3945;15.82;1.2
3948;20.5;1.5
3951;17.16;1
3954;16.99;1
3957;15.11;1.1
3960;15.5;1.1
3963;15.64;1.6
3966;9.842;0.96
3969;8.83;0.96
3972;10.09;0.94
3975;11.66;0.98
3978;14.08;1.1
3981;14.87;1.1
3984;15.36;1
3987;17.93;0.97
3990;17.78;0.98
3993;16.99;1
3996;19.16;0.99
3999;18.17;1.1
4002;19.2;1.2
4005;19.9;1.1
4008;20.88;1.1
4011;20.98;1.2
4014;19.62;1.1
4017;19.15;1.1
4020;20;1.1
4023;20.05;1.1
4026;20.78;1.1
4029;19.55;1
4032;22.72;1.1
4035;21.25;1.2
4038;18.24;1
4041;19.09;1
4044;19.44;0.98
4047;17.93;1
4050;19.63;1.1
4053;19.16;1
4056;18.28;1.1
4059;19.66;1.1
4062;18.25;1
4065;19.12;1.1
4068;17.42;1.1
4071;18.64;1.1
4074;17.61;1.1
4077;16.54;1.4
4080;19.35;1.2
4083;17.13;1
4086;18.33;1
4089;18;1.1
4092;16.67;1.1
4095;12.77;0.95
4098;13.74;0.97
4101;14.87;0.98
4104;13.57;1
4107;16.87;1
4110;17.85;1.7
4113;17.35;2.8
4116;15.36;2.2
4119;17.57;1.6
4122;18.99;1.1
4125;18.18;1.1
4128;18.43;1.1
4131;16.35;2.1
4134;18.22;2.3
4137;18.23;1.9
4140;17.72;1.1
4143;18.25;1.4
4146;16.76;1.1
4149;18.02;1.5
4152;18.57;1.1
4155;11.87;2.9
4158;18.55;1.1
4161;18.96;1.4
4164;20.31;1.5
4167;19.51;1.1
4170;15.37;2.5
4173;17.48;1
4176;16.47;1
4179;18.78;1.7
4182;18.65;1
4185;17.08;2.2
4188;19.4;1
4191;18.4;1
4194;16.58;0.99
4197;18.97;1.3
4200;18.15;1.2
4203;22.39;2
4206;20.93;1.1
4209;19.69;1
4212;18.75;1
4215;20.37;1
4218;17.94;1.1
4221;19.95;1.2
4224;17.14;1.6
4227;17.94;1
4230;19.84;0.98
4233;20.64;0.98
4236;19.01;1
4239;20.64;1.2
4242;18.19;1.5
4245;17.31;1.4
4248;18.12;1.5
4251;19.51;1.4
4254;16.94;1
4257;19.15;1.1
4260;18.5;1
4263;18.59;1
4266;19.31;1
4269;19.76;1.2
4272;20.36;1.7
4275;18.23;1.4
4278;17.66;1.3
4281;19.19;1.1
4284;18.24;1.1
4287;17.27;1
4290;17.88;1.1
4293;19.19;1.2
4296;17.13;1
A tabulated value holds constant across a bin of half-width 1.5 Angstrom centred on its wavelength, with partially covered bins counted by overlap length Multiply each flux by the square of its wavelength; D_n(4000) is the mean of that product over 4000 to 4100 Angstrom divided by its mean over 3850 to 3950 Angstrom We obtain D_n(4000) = 1.3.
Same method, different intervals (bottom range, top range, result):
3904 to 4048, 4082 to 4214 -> 1.12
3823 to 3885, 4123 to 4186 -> 1.49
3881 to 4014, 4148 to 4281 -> 1.35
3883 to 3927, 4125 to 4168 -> 1.28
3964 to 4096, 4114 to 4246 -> 1.11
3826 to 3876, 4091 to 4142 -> 1.36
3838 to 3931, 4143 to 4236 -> 1.41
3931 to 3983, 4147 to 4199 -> 1.39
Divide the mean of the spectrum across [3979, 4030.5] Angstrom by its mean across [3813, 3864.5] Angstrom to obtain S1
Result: 1.40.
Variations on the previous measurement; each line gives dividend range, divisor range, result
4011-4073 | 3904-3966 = 1.21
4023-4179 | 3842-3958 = 1.15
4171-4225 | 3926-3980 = 1.33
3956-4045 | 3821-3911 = 1.23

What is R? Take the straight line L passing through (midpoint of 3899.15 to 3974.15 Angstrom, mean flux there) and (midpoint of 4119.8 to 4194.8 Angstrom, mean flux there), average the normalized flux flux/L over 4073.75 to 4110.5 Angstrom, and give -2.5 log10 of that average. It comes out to 0.05 mag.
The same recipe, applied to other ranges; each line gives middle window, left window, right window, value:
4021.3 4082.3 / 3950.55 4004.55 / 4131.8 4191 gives -0.17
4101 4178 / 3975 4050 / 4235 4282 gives 0.08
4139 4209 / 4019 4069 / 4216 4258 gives 0.05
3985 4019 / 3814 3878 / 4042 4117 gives -0.17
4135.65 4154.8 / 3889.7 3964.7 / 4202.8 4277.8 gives 0.03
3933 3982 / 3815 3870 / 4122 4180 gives 0.06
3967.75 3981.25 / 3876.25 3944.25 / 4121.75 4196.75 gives 0.32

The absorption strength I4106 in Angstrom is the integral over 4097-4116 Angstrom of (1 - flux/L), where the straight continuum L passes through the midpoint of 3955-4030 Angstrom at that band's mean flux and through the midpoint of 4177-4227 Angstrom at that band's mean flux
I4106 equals 2.35 Angstrom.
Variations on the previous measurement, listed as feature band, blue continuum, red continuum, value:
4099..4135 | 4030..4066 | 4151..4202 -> 3.2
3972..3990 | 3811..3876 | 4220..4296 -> 1.0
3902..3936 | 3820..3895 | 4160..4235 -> -4.0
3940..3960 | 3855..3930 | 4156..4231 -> -0.9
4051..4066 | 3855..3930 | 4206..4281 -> -1.5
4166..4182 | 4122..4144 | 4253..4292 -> 0.5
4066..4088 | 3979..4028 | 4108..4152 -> 0.3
